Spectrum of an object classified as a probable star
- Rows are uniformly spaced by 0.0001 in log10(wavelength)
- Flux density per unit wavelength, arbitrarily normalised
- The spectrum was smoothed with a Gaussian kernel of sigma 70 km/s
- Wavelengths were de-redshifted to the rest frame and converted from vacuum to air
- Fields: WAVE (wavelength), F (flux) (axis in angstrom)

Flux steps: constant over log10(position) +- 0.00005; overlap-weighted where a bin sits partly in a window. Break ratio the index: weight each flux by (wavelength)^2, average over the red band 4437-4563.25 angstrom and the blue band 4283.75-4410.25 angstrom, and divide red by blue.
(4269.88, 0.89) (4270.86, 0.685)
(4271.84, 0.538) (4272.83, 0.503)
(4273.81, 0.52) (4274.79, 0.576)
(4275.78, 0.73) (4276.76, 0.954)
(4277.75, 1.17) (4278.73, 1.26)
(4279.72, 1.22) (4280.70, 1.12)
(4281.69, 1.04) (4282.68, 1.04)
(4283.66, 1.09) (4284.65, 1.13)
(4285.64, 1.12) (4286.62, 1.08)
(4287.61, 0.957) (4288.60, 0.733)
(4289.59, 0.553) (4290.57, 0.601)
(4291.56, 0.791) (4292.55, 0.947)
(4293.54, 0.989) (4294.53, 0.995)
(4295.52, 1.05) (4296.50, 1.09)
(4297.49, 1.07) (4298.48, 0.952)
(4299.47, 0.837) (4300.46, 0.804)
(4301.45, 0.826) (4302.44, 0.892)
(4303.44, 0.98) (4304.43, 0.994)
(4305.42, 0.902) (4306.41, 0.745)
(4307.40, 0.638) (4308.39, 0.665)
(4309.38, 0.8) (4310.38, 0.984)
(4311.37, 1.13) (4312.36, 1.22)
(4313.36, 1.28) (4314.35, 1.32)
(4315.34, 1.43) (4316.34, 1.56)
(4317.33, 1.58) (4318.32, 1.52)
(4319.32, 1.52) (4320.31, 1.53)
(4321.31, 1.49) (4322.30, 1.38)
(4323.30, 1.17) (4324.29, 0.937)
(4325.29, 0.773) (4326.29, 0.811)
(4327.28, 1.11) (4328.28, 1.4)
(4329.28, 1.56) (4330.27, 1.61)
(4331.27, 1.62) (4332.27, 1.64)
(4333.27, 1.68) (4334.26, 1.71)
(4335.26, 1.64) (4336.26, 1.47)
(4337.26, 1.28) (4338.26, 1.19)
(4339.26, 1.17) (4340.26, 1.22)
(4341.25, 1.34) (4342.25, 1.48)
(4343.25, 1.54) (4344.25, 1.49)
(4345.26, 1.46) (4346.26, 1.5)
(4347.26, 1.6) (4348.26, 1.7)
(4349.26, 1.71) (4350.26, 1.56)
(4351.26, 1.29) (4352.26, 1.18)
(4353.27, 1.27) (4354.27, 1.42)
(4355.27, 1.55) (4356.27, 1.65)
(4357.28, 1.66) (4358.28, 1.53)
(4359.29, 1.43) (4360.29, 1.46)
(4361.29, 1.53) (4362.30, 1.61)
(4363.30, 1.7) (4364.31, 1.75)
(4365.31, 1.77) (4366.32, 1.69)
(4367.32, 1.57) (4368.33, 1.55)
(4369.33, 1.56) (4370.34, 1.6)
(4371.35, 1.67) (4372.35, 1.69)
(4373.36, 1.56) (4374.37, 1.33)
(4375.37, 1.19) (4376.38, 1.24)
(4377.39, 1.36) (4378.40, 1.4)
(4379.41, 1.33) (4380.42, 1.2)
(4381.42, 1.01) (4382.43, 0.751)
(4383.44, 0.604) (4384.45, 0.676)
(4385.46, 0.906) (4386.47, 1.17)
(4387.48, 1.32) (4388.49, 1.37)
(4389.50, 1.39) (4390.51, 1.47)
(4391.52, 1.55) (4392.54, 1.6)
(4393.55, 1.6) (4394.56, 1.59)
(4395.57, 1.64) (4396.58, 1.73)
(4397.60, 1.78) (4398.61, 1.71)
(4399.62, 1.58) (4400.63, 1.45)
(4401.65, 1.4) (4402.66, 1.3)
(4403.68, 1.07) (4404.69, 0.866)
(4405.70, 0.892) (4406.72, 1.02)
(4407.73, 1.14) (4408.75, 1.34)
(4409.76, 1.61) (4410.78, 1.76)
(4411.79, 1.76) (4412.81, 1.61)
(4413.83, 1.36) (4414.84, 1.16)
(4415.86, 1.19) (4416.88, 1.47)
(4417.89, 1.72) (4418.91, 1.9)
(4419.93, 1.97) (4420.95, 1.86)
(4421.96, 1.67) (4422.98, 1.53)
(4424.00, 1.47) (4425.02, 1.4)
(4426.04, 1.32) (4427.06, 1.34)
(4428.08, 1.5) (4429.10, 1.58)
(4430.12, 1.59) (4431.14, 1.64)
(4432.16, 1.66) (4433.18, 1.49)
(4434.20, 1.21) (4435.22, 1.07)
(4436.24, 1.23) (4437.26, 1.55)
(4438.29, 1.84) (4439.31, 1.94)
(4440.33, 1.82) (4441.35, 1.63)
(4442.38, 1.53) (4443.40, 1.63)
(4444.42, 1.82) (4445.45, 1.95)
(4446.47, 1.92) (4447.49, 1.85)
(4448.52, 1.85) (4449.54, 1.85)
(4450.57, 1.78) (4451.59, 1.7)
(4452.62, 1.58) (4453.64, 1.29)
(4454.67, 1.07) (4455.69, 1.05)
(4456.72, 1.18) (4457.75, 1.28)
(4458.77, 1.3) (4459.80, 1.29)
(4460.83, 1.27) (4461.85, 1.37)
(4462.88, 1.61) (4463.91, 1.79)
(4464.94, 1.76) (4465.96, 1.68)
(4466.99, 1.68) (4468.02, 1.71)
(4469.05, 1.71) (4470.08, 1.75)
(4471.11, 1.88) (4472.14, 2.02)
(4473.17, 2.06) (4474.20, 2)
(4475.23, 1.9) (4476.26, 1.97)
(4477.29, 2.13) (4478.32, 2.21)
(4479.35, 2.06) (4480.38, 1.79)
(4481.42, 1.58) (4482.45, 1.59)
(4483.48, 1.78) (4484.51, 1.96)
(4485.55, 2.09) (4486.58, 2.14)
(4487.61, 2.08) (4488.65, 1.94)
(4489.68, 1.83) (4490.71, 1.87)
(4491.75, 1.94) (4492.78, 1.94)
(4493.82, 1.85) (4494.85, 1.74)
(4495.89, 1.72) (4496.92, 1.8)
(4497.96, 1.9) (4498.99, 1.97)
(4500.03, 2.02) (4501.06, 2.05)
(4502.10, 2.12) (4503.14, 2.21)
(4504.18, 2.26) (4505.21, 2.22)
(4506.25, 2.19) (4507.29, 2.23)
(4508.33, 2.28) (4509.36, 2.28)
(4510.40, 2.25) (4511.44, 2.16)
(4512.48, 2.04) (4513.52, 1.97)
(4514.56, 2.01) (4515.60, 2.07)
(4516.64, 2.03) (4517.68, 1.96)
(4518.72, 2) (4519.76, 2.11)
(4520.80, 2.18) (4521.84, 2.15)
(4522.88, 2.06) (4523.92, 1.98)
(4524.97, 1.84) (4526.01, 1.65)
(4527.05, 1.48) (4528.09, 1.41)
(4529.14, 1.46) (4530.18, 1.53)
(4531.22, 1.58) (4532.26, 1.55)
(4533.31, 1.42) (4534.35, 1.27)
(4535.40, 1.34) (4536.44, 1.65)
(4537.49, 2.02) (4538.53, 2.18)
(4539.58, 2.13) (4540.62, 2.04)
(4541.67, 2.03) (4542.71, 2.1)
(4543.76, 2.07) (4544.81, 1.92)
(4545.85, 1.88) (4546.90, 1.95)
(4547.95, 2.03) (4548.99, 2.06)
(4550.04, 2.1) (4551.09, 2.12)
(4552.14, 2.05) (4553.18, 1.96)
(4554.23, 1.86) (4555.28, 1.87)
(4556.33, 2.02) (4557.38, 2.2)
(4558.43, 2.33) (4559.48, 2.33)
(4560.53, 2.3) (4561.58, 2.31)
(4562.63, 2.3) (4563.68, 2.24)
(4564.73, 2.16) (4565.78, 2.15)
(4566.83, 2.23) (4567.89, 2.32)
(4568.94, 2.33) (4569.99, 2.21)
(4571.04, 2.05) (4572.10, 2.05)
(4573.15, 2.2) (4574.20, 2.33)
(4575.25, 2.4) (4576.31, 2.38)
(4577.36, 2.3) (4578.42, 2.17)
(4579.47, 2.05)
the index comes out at 1.55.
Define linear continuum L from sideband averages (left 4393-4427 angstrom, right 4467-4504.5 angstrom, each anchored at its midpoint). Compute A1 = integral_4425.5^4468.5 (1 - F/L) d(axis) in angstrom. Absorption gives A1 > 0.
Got 3.6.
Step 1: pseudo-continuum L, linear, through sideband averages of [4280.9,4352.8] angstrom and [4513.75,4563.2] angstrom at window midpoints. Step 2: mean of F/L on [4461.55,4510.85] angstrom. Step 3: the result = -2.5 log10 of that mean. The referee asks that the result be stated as -0.10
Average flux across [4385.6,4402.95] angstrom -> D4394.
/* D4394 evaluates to 1.5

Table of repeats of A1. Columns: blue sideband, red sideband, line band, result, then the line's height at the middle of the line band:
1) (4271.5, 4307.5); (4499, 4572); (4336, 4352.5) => -3.87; 1.15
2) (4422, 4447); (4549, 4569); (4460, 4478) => -0.42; 1.73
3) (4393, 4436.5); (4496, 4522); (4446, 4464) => 2.47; 1.74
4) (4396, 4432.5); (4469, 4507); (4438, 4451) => -0.96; 1.68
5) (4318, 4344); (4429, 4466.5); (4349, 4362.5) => -0.64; 1.42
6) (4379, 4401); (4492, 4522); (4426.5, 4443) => 0.77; 1.61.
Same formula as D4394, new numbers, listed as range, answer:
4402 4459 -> 1.5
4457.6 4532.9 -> 1.88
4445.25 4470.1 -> 1.56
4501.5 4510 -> 2.22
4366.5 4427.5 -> 1.41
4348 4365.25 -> 1.53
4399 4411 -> 1.28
